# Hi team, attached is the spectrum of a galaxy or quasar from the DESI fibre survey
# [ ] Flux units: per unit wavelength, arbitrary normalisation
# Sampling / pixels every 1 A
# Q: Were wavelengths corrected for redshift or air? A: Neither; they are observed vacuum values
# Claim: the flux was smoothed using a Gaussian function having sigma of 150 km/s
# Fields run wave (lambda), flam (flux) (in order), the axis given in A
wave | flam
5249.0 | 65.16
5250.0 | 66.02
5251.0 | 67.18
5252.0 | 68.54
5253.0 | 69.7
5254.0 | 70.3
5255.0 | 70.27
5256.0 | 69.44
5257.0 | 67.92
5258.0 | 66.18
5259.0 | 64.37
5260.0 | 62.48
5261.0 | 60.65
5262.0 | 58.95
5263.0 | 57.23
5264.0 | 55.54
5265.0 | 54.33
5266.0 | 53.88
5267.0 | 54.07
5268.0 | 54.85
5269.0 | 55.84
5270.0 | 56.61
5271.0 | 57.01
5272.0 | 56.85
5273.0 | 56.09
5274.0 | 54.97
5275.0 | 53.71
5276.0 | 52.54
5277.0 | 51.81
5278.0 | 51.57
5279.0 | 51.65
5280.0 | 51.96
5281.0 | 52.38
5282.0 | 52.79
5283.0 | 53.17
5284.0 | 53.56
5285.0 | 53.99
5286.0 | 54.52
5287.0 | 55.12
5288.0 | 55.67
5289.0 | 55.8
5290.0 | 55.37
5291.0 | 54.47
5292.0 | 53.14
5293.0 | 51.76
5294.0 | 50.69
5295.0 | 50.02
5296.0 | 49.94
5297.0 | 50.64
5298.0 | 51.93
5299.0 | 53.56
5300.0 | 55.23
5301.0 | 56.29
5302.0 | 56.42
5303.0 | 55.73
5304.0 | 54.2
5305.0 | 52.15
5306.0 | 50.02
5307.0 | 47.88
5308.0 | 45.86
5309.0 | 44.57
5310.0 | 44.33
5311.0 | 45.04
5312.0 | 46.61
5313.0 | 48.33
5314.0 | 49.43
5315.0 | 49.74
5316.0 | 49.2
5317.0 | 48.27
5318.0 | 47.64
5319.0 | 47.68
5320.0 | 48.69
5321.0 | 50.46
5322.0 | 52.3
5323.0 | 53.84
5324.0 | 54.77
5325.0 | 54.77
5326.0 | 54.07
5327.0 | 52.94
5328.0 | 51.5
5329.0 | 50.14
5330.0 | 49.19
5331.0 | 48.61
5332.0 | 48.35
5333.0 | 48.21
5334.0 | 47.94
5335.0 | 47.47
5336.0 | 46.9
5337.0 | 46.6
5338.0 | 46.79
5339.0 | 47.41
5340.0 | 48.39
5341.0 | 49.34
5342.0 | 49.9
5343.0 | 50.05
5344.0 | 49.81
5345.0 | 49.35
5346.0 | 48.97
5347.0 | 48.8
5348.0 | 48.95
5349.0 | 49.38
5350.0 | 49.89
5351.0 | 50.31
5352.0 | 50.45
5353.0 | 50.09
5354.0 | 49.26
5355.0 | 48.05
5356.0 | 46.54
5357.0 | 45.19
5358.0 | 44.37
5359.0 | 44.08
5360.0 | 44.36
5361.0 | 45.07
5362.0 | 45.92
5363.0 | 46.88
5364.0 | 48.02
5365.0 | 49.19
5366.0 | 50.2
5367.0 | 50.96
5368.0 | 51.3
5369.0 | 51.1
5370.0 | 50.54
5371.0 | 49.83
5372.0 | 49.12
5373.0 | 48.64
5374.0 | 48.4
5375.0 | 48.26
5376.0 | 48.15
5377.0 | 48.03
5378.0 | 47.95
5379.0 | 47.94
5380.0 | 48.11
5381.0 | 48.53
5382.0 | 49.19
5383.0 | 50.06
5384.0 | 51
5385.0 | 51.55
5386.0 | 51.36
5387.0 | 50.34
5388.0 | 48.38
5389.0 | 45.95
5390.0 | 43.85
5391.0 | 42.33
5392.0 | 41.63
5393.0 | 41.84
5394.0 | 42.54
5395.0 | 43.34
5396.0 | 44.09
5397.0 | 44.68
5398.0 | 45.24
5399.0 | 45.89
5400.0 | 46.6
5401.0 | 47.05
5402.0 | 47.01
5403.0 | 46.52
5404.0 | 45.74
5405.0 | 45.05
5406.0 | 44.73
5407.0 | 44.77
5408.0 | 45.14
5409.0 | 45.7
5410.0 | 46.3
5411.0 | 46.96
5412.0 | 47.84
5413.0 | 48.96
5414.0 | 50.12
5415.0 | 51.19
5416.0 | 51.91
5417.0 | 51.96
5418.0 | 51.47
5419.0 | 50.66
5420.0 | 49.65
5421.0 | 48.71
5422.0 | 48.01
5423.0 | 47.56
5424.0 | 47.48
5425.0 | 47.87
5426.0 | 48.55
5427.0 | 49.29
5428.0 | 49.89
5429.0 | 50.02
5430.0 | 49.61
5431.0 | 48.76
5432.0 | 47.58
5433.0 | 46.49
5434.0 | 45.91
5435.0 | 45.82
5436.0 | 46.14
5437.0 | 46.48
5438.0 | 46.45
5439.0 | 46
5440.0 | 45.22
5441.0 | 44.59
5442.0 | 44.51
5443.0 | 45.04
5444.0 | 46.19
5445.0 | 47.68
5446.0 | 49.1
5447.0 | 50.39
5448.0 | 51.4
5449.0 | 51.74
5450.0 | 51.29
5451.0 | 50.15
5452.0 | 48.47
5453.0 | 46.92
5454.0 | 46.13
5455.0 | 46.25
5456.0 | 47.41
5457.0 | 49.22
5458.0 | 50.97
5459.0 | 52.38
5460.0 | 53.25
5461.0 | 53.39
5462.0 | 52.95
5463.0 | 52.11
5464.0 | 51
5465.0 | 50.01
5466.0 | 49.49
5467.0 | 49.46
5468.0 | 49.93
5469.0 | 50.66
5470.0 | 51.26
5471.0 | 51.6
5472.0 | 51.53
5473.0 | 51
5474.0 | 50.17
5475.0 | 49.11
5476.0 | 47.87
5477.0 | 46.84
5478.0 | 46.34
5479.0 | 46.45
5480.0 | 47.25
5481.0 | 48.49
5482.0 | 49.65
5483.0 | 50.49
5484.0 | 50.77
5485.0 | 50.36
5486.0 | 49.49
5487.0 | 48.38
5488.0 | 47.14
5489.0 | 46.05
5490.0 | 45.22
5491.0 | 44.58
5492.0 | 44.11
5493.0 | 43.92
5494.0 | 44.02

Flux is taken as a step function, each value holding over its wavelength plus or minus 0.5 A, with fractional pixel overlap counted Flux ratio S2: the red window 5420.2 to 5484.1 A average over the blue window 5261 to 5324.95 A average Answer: 0.9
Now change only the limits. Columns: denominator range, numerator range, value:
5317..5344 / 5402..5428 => 0.97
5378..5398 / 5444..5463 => 1.07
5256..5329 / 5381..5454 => 0.89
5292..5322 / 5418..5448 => 0.95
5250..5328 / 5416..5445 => 0.87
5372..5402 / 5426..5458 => 1.02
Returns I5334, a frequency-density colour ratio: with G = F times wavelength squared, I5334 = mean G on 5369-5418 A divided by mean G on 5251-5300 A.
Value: 0.9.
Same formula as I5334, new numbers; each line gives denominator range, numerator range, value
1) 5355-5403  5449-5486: 1.09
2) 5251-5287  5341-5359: 0.86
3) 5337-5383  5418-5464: 1.03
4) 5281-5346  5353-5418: 0.96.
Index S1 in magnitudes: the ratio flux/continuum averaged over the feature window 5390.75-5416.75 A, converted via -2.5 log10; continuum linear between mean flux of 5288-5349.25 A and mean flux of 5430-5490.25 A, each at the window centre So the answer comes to 0.08 mag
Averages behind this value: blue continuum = 50.3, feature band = 46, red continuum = 48.7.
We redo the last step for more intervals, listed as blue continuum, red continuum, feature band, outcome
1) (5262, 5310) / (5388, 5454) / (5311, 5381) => 0.036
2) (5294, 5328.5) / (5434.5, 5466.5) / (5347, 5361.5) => 0.055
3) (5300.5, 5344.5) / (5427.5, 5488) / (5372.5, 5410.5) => 0.060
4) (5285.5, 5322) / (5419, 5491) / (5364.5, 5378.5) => 0.013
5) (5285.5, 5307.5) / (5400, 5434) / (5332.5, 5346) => 0.066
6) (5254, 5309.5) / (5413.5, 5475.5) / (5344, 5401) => 0.090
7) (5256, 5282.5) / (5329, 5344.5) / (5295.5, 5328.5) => 0.014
